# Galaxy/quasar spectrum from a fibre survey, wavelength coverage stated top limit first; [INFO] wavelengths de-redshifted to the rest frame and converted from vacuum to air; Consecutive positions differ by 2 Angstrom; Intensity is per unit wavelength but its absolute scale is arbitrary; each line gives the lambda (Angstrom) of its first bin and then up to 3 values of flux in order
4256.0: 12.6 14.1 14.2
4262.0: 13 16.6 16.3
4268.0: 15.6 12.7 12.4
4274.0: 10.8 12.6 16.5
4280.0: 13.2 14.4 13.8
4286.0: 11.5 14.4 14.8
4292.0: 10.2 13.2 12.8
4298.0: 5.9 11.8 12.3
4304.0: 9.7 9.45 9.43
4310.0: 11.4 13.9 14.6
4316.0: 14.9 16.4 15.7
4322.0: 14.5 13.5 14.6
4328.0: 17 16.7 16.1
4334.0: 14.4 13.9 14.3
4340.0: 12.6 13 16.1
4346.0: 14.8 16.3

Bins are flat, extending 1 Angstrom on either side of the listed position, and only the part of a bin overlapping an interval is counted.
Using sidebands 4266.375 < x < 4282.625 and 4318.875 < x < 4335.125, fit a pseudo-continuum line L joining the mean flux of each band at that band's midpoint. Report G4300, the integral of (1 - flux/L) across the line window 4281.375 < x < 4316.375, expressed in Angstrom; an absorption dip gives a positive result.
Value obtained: 5.6 Angstrom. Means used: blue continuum 13.6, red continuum 15.3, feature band 12.1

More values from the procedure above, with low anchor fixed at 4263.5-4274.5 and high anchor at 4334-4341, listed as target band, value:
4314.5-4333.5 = -2.3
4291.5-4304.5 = 2.8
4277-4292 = 0.2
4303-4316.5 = 2.0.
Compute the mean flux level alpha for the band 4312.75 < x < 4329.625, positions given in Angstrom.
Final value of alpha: 15.2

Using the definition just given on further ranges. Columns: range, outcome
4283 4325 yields 12.6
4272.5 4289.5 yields 13.4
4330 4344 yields 14.4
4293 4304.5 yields 11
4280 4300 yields 12.3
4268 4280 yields 13.2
